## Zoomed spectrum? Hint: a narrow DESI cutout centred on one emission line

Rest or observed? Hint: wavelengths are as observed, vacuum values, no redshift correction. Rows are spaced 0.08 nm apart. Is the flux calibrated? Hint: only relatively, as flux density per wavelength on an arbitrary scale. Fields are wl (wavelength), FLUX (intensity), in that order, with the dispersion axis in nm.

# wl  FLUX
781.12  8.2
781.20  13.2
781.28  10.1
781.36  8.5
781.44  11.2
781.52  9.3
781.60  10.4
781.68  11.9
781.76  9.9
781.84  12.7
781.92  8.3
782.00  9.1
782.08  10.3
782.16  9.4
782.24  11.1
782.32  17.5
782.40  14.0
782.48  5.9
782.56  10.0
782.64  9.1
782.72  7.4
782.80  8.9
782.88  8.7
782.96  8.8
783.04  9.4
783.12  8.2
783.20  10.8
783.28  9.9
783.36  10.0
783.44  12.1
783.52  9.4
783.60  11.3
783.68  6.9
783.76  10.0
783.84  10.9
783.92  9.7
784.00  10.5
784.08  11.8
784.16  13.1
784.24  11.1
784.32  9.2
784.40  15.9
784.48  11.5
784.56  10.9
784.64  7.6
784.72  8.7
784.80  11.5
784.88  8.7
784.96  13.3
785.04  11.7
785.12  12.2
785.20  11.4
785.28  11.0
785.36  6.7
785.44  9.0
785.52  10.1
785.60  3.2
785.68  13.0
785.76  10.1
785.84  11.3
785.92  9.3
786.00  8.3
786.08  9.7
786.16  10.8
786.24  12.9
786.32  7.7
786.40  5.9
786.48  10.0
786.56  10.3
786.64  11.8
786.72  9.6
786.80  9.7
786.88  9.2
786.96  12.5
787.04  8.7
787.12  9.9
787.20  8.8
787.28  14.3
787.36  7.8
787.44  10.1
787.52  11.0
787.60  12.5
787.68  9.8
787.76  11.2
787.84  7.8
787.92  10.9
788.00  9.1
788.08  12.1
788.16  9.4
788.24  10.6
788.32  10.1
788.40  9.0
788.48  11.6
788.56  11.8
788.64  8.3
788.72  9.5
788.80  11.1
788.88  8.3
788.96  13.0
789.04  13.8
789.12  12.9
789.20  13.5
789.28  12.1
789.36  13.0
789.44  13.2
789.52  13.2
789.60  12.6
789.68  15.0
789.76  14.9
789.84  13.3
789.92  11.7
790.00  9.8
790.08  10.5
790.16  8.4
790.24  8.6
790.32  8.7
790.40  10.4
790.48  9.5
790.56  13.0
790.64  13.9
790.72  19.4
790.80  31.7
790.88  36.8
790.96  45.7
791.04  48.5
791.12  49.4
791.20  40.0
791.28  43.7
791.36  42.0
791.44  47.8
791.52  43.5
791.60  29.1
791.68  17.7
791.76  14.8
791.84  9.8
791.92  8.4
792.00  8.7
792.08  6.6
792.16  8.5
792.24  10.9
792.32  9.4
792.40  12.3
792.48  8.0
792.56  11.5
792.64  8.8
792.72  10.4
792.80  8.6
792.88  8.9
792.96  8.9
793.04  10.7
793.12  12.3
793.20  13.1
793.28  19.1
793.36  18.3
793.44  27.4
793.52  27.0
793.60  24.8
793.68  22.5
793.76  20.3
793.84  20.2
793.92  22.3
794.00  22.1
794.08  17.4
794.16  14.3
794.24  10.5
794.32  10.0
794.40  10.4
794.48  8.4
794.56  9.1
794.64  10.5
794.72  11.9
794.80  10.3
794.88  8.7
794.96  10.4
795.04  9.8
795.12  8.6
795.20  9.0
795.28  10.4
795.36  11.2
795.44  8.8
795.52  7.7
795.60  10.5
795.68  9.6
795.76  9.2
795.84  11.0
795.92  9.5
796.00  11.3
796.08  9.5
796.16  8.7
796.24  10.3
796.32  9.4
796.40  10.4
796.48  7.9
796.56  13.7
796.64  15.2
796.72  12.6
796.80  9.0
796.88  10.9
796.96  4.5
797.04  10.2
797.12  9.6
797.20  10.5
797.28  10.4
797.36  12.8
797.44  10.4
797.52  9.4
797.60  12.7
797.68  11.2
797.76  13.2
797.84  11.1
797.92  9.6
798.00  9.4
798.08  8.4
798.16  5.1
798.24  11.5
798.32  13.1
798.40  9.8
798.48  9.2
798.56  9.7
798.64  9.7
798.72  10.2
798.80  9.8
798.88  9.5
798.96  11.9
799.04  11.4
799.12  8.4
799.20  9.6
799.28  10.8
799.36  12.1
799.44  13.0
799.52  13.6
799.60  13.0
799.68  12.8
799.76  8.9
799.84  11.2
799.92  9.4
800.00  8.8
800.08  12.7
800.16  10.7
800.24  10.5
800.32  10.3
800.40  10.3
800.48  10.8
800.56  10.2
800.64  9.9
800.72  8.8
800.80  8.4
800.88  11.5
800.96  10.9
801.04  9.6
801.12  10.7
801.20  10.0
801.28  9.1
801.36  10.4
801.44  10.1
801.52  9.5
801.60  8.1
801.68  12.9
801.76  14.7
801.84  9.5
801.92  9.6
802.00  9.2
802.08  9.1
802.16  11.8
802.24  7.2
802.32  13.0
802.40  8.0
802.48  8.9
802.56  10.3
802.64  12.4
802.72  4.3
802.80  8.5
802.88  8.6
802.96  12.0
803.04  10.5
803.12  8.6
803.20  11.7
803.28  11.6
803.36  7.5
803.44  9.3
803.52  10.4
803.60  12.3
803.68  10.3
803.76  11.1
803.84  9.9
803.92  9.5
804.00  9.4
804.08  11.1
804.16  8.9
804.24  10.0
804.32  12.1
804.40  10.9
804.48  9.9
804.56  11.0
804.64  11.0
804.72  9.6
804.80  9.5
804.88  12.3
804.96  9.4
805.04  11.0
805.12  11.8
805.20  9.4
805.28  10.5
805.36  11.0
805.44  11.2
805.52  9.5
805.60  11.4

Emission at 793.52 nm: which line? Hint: [N II] 6583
